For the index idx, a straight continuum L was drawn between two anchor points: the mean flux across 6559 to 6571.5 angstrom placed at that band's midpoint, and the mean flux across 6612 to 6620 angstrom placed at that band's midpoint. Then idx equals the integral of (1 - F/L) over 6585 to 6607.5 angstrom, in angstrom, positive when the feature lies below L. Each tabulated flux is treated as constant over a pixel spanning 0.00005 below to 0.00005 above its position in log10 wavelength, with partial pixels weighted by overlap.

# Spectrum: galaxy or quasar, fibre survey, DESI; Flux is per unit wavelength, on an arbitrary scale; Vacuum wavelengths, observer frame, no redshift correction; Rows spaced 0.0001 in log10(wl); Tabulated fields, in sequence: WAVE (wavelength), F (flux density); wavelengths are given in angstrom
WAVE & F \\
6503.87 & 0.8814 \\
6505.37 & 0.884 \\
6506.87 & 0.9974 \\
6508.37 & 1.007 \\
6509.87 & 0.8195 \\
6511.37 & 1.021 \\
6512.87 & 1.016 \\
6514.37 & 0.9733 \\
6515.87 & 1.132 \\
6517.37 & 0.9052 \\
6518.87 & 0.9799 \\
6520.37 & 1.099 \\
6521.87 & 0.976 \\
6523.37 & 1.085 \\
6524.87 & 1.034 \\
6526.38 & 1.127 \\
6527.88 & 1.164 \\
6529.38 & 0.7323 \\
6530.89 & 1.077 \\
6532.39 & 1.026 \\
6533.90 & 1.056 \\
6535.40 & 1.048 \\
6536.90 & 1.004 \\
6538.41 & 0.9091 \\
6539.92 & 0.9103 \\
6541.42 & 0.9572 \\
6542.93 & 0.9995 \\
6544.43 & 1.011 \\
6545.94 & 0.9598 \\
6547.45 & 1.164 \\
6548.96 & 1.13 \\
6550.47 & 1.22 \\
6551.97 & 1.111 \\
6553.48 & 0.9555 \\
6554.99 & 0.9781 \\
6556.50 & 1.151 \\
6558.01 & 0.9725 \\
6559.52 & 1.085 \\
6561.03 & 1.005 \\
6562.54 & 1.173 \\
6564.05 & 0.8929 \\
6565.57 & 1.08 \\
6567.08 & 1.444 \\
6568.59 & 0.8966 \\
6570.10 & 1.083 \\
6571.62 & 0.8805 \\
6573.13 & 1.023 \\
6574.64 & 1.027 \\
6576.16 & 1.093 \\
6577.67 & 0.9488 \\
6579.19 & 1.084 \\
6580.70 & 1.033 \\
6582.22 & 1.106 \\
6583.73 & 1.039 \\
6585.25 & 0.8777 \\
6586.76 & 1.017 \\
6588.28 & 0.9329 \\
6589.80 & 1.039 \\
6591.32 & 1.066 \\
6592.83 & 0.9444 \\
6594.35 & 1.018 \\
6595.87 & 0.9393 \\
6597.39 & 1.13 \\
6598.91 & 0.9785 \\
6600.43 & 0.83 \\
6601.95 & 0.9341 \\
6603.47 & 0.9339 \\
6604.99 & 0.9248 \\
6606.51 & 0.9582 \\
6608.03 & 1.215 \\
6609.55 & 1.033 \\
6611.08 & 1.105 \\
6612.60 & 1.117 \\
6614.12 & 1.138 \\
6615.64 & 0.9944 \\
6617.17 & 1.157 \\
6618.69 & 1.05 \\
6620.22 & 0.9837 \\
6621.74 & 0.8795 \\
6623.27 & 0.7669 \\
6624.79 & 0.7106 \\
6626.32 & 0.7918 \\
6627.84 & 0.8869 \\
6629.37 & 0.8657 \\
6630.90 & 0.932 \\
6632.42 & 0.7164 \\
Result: 2.2 angstrom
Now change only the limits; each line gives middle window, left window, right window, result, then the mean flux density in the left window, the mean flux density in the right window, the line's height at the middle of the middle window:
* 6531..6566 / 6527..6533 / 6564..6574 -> -0.3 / 1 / 1.05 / 1.03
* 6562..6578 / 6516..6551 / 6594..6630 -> -0.8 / 1.03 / 0.972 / 1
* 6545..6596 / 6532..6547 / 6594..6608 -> -3.1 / 0.991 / 0.972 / 0.981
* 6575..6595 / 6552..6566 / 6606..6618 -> 0.9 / 1.03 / 1.09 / 1.06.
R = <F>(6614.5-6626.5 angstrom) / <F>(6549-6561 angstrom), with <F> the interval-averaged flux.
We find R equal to 0.87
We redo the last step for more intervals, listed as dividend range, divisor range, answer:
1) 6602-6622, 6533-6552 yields 1.00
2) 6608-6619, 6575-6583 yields 1.04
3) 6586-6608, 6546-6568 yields 0.90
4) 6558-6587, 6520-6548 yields 1.02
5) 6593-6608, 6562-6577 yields 0.92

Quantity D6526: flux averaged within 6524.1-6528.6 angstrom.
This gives 1.11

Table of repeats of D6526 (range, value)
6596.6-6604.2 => 0.961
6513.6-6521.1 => 1.02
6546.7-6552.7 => 1.16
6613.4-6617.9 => 1.09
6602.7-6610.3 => 1.01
